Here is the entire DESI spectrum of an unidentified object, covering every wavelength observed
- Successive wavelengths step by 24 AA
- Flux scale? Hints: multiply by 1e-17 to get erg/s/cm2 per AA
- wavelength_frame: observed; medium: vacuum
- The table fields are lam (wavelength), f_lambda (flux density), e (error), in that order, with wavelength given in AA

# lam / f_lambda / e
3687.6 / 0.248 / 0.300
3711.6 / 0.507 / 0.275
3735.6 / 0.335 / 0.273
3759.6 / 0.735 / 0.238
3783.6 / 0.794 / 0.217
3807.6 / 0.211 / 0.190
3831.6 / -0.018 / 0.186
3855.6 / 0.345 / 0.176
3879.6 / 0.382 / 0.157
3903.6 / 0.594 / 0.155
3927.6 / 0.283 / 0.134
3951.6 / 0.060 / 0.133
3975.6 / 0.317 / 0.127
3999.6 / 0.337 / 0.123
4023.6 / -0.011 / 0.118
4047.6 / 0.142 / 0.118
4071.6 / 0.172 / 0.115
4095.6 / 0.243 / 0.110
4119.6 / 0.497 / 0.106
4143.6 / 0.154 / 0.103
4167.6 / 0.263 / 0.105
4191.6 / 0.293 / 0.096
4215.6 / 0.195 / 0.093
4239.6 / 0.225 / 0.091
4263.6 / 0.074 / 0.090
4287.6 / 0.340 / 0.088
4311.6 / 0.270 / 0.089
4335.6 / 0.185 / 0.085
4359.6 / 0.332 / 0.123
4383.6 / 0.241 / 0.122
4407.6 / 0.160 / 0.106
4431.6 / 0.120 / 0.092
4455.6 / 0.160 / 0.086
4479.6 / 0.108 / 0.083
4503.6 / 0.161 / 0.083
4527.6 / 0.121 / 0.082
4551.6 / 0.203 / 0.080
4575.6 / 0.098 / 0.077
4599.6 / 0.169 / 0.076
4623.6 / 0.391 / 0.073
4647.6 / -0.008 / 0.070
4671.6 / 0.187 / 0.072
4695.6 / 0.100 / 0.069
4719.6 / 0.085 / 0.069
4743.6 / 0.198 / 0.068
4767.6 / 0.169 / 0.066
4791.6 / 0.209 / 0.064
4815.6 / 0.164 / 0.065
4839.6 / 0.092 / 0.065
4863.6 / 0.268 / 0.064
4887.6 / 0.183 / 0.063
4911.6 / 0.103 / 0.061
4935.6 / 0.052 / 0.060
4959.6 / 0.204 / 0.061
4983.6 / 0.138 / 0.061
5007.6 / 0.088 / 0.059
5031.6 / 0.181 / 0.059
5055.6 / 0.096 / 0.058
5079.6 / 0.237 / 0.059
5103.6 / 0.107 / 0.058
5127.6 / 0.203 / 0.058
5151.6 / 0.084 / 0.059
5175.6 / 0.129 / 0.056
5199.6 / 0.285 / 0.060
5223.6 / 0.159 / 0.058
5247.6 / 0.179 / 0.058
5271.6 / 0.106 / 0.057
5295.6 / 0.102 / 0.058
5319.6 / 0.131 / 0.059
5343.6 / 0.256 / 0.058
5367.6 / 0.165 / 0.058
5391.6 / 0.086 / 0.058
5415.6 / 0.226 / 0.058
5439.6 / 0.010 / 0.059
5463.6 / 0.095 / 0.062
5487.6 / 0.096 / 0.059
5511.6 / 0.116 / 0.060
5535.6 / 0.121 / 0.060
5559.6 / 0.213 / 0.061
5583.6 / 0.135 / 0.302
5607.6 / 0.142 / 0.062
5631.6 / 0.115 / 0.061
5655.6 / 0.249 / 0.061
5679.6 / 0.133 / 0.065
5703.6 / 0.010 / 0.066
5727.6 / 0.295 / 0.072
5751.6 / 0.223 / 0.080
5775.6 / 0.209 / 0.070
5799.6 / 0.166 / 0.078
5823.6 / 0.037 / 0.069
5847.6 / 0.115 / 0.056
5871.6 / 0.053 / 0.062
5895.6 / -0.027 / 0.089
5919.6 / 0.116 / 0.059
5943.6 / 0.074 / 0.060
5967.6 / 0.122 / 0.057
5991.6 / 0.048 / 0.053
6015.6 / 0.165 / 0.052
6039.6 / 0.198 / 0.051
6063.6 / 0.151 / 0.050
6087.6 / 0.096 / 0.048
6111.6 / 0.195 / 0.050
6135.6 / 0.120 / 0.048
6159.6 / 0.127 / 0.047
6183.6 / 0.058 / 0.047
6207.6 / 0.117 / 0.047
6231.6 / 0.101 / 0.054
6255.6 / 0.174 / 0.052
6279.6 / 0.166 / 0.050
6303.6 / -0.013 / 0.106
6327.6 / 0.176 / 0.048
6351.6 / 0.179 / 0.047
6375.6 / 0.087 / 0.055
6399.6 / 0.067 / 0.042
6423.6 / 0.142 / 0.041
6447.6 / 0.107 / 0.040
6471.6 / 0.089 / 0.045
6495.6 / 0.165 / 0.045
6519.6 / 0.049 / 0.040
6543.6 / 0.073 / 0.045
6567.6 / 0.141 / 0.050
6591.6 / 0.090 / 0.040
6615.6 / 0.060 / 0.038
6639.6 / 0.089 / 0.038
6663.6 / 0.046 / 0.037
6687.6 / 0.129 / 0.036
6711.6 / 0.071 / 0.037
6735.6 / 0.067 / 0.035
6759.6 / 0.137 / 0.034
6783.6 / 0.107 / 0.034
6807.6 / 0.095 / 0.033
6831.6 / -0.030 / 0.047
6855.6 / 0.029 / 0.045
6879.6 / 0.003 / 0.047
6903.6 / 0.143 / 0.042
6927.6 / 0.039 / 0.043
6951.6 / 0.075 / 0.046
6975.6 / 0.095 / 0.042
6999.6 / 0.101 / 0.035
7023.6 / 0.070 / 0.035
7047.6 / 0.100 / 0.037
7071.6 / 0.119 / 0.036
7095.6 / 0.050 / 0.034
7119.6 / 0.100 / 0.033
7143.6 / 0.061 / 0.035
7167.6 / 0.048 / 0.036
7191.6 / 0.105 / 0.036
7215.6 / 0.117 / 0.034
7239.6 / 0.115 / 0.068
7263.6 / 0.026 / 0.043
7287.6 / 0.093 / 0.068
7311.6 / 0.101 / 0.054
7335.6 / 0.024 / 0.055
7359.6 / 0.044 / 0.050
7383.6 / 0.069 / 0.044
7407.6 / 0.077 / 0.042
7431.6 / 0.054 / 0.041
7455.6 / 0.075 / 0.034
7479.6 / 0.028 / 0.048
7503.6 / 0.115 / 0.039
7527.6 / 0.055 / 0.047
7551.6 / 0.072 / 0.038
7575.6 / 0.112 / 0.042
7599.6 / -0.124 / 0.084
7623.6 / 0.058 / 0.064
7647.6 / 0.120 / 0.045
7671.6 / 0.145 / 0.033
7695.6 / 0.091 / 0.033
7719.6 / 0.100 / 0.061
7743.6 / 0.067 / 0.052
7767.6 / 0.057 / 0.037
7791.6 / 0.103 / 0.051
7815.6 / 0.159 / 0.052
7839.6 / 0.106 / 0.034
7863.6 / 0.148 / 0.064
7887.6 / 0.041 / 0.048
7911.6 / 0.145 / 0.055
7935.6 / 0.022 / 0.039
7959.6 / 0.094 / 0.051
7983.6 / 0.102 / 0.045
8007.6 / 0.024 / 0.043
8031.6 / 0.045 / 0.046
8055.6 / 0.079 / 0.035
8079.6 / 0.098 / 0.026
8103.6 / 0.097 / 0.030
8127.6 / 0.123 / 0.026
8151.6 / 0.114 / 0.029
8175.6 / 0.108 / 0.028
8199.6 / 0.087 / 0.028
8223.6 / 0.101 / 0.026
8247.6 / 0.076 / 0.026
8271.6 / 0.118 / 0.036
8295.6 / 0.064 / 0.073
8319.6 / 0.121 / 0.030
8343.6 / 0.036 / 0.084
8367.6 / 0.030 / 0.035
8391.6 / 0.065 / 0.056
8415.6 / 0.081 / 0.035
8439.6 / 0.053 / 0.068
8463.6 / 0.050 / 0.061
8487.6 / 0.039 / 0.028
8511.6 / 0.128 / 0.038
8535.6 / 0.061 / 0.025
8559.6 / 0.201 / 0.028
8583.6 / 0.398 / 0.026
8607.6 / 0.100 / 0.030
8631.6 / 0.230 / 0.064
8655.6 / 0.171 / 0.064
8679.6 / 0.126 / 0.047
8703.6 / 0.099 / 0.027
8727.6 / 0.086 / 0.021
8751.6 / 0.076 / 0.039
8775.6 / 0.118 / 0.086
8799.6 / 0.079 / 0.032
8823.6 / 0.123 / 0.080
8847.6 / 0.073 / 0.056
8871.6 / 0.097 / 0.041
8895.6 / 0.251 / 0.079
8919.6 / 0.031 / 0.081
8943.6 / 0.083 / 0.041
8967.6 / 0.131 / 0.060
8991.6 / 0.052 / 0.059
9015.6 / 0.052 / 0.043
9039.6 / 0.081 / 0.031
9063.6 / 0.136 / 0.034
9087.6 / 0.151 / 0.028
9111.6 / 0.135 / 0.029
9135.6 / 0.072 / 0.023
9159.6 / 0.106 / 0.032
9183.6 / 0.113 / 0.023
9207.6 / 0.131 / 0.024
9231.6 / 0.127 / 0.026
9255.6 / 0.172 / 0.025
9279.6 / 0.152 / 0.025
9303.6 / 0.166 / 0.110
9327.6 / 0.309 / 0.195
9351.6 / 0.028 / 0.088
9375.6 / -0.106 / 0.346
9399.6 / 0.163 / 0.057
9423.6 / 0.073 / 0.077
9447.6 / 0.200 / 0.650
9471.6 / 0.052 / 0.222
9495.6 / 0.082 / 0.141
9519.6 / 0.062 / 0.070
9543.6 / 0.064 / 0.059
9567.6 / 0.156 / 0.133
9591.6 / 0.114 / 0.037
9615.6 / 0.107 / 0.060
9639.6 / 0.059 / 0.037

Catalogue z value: 1.300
